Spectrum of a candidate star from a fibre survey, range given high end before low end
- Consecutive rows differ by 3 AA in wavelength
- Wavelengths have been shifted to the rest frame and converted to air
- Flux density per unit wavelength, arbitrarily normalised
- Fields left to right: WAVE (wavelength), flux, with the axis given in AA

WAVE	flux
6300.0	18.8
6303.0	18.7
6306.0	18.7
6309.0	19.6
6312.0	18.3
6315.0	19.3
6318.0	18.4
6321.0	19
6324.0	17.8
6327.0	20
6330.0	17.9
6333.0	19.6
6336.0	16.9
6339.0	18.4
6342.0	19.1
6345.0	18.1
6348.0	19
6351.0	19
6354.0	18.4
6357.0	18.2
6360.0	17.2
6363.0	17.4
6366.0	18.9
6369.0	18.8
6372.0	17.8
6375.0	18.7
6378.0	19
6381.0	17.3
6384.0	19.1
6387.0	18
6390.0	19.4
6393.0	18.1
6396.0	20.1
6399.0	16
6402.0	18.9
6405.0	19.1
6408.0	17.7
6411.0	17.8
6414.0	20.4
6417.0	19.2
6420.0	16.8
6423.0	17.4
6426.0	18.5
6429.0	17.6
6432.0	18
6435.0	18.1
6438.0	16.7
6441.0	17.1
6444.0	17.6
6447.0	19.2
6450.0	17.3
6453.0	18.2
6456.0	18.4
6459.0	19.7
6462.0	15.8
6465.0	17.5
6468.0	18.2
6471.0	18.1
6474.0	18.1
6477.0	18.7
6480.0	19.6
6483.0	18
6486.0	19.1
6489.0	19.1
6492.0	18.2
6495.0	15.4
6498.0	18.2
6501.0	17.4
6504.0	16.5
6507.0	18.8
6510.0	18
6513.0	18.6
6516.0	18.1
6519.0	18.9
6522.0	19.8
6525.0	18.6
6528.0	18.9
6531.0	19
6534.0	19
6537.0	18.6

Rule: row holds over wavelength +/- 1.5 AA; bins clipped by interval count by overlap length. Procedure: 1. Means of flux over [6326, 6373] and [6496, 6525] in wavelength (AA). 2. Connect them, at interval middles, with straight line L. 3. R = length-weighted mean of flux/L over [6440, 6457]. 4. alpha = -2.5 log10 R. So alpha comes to 0.02 mag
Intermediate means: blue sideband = 18.4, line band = 18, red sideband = 18.2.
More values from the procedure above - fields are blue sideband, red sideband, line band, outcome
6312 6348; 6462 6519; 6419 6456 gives 0.03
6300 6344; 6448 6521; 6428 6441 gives 0.04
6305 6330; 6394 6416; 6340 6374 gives 0.02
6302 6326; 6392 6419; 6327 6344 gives 0.01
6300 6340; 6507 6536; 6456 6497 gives 0.04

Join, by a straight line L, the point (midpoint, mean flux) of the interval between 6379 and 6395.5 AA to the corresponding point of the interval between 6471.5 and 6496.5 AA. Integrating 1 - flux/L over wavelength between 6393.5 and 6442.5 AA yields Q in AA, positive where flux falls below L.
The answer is 0.9 AA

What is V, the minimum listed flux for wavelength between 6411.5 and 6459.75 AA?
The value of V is 16.7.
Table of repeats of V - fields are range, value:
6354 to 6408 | 16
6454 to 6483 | 15.8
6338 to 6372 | 17.2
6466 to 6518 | 15.4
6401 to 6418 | 17.7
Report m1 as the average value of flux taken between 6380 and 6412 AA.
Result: 18.3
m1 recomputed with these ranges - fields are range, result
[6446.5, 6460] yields 18.5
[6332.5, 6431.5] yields 18.3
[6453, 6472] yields 18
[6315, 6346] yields 18.6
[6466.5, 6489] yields 18.6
